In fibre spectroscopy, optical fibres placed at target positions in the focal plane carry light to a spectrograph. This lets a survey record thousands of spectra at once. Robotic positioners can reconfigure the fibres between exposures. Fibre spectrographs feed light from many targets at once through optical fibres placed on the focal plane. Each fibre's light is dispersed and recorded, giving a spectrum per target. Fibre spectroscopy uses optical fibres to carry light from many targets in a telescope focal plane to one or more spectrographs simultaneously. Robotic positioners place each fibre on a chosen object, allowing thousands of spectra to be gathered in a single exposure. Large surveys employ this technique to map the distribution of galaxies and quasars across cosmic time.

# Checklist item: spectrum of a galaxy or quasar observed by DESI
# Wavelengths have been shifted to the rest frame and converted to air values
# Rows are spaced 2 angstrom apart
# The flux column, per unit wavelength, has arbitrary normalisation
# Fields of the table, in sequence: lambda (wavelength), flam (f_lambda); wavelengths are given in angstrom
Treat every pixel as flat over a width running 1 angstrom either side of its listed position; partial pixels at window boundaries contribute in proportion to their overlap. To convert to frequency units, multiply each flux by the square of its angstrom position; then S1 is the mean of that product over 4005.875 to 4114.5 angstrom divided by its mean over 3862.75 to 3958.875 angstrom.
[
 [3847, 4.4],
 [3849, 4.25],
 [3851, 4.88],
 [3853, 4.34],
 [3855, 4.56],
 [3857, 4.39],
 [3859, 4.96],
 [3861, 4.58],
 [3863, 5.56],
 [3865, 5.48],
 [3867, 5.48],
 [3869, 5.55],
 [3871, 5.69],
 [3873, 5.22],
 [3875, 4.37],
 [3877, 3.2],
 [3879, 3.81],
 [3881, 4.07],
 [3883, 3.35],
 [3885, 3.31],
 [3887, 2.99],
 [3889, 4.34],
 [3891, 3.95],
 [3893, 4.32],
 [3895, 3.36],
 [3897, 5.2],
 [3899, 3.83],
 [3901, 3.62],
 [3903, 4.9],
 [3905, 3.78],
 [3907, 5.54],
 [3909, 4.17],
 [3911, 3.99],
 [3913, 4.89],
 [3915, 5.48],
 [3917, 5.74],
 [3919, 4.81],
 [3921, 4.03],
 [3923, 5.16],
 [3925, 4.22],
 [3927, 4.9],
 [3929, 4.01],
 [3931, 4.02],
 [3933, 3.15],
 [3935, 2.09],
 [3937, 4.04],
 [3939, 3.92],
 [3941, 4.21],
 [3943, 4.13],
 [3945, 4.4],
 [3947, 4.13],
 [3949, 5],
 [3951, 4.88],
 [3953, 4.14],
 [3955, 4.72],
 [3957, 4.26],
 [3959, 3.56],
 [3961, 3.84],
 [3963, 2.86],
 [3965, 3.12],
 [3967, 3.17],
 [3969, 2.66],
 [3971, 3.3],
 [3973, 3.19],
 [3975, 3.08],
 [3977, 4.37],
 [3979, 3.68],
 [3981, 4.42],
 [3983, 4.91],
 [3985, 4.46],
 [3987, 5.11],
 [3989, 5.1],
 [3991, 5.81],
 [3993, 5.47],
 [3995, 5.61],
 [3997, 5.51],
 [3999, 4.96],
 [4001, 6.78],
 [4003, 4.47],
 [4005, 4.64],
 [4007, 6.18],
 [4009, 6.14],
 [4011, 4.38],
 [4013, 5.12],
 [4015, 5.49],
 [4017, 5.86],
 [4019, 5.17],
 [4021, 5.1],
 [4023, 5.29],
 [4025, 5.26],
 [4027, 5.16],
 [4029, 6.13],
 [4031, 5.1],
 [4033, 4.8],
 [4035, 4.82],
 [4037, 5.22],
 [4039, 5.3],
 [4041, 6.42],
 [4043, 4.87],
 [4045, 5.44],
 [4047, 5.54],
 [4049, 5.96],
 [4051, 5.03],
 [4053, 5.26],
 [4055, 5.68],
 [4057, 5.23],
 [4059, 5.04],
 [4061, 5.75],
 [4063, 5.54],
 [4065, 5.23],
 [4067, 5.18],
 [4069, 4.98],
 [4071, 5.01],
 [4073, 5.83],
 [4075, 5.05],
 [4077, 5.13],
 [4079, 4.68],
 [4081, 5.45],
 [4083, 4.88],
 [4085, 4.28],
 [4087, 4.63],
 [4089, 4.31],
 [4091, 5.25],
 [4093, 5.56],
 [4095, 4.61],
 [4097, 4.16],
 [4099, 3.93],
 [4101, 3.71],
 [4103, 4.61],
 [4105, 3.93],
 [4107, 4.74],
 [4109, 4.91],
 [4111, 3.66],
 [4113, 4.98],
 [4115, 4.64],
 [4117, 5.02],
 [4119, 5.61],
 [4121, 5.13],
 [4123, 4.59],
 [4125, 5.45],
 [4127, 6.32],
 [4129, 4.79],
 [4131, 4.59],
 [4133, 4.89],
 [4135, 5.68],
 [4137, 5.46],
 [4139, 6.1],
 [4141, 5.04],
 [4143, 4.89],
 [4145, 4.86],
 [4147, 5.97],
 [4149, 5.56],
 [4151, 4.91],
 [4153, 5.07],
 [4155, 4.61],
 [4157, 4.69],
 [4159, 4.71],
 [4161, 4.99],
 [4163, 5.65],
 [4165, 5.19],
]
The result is 1.26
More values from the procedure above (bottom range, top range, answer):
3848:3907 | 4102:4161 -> 1.29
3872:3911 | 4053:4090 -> 1.37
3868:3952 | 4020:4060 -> 1.33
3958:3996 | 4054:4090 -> 1.31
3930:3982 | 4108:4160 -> 1.47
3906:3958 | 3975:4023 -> 1.21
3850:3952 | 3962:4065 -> 1.20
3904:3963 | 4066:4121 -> 1.20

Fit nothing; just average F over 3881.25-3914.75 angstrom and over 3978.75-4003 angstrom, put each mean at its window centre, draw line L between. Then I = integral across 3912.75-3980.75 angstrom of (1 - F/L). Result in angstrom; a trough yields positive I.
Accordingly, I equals 8.9 angstrom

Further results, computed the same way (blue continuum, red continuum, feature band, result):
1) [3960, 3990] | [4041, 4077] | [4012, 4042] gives -3.7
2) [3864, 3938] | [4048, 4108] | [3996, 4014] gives -2.5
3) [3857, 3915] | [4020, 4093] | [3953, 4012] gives 5.1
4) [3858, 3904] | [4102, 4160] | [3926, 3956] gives 2.8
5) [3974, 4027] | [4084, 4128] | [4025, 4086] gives -4.5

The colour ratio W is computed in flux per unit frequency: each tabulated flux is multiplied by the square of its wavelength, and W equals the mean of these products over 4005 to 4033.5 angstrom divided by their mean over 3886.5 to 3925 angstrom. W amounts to 1.28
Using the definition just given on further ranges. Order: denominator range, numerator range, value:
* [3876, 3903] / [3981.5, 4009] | 1.46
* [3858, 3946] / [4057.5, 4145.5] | 1.26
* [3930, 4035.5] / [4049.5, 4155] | 1.17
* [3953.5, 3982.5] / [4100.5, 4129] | 1.43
